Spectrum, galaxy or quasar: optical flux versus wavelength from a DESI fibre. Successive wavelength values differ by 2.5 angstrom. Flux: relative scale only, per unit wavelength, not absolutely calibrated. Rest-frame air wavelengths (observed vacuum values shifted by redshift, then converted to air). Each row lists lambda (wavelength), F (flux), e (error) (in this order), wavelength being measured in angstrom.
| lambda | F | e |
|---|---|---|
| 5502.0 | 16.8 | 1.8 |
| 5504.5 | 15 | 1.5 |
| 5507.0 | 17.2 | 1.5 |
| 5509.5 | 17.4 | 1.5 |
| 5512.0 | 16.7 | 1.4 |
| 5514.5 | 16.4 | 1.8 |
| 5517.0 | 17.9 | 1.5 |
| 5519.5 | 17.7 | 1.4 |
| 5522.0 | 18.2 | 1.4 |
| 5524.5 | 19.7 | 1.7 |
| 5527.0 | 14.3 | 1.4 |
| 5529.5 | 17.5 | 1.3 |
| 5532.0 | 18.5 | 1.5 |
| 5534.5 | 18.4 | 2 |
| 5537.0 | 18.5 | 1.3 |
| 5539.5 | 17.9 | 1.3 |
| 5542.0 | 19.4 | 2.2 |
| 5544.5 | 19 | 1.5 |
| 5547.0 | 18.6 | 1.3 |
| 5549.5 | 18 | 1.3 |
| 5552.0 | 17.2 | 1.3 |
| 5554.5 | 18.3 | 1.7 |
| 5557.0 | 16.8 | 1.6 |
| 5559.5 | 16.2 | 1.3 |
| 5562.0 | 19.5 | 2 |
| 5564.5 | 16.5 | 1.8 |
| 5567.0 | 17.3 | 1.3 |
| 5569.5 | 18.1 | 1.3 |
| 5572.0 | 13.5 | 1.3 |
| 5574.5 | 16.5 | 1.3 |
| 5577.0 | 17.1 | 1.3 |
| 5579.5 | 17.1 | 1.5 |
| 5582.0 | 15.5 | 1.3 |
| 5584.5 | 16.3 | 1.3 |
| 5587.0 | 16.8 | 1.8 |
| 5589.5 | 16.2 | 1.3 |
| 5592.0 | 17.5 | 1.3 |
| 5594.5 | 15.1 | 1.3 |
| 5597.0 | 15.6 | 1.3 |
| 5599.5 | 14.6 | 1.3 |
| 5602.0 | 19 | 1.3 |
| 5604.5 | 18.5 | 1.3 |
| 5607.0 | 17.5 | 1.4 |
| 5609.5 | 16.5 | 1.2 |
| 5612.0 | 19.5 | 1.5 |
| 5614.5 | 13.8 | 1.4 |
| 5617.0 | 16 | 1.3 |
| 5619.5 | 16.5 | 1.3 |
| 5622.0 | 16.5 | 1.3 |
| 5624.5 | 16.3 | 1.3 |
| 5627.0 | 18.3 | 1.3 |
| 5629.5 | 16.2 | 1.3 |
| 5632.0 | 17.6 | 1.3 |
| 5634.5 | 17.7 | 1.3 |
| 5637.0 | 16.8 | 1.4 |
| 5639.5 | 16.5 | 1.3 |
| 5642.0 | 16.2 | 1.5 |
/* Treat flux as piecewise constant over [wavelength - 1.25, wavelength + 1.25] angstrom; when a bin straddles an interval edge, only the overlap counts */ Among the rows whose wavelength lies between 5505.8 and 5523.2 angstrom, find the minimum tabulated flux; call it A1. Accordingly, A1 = 16.4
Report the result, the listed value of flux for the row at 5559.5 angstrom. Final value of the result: 16.2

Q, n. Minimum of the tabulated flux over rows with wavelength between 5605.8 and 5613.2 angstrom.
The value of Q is 16.5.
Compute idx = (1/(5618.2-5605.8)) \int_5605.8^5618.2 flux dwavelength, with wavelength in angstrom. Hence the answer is 16.7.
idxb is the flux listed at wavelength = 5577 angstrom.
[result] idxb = 17.1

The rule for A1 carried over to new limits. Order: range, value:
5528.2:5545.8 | 17.5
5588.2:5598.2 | 15.1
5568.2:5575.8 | 13.5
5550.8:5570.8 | 16.2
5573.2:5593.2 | 15.5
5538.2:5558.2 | 16.8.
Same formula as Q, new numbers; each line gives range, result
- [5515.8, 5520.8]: 17.7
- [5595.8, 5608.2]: 14.6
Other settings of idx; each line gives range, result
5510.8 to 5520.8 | 17.2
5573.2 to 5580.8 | 16.9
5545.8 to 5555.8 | 18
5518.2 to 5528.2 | 17.5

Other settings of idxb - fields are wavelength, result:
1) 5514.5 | 16.4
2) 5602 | 19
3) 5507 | 17.2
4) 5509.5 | 17.4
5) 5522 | 18.2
